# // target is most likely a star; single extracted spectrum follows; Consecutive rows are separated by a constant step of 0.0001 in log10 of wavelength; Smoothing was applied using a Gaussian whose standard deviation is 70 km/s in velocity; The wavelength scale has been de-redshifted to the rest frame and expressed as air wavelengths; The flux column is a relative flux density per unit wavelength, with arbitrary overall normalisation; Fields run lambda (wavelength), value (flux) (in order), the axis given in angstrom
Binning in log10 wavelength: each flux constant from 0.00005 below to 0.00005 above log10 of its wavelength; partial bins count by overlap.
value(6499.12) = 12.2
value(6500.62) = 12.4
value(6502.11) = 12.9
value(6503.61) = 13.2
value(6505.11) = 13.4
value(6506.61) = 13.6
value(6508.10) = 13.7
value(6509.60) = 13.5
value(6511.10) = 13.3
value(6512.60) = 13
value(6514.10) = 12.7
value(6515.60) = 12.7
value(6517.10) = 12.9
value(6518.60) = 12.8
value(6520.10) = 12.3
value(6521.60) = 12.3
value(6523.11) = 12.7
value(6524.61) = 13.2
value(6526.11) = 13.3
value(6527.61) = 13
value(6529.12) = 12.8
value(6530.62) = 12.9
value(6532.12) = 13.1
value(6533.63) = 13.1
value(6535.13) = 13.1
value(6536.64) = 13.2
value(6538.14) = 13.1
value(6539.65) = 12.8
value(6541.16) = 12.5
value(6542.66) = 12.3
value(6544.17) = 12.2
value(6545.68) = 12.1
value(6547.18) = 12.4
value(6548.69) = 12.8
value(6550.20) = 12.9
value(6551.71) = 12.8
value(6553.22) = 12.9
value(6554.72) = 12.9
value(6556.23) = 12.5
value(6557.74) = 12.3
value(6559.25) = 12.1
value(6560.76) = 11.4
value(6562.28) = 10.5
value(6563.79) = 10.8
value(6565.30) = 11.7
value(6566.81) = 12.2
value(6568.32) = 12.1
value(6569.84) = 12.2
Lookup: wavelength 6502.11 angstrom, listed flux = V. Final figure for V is 12.9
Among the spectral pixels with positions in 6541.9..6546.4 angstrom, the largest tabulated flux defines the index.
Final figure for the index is 12.3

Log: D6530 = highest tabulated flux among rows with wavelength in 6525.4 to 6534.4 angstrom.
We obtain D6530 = 13.3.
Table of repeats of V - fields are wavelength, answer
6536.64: 13.2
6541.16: 12.5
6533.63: 13.1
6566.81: 12.2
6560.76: 11.4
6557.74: 12.3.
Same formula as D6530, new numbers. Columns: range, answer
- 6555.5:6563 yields 12.5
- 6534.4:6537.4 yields 13.2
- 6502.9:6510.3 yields 13.7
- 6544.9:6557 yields 12.9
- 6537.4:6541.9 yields 13.1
